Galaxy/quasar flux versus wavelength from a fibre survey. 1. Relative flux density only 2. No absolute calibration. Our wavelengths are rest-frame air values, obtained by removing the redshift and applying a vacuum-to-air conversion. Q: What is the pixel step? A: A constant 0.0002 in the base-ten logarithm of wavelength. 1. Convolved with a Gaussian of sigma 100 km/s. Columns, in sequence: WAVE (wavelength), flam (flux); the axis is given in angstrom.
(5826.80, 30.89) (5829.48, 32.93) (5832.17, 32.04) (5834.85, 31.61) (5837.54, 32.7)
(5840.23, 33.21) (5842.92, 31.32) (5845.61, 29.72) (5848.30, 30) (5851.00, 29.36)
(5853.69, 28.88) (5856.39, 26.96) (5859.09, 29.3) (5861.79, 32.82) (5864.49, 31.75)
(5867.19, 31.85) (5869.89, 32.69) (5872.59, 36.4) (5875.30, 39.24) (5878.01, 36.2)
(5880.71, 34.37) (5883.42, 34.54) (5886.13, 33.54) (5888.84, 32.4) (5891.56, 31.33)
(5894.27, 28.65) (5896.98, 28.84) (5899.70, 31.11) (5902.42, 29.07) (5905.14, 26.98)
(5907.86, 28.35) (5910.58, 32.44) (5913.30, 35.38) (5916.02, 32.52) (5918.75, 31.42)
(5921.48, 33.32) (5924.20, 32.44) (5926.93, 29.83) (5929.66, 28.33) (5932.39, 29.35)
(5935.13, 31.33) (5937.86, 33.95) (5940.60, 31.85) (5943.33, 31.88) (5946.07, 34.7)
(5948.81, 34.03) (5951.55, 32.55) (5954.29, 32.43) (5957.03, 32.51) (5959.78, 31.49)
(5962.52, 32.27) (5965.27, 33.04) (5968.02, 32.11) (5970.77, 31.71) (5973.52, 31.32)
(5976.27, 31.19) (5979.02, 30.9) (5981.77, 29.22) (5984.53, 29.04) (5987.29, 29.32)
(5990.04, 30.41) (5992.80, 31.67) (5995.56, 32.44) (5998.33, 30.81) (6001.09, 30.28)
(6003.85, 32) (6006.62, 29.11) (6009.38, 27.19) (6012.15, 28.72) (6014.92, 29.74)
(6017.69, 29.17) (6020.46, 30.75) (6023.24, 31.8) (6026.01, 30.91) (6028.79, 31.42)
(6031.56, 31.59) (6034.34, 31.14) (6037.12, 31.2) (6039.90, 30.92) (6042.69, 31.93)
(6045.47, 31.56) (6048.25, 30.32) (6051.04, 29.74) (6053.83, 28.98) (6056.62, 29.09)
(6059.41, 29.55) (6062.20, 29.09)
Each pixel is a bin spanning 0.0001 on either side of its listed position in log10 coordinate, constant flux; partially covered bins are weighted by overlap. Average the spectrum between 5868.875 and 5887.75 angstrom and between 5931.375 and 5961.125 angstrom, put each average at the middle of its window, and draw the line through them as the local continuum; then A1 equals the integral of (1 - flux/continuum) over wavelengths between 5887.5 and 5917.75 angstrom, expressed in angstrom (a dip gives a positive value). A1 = 3.2 angstrom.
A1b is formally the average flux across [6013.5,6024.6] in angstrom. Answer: 30.3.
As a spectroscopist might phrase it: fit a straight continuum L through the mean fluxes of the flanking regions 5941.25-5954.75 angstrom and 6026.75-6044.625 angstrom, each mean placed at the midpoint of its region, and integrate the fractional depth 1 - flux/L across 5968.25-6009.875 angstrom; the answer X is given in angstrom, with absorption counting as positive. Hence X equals 2.2 angstrom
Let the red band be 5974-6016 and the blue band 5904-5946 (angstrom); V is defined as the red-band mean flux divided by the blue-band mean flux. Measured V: 1.0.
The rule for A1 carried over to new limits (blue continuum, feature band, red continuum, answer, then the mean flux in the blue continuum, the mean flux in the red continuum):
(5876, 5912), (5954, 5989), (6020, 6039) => 0.17 angstrom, 31.5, 31.3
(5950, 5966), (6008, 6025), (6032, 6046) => 1.09 angstrom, 32.4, 31.3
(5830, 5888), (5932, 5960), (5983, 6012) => -1.40 angstrom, 32.3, 30.2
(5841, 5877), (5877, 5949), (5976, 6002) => -1.30 angstrom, 31.6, 30.5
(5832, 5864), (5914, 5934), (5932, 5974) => 0.44 angstrom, 30.6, 32.4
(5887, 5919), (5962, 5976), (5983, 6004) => -0.61 angstrom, 30.7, 30.7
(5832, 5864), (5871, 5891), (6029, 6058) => -2.88 angstrom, 30.6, 30.7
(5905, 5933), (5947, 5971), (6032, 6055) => -1.16 angstrom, 31.2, 30.8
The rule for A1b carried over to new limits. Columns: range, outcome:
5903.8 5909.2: 27.7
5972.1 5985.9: 30.3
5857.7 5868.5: 31.4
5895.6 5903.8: 29.7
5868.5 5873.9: 34.6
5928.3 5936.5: 29.7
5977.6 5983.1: 30.1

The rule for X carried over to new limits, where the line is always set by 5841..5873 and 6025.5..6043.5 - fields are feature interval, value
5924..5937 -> 0.3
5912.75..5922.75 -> -0.6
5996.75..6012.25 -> 0.7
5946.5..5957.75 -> -0.7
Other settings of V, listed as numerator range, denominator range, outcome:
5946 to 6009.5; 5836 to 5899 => 0.98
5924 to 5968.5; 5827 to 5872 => 1.03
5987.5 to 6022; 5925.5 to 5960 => 0.95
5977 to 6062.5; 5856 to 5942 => 0.95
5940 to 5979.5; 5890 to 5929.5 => 1.05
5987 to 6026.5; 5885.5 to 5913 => 1.00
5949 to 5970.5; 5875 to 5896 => 0.97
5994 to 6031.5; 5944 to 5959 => 0.92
